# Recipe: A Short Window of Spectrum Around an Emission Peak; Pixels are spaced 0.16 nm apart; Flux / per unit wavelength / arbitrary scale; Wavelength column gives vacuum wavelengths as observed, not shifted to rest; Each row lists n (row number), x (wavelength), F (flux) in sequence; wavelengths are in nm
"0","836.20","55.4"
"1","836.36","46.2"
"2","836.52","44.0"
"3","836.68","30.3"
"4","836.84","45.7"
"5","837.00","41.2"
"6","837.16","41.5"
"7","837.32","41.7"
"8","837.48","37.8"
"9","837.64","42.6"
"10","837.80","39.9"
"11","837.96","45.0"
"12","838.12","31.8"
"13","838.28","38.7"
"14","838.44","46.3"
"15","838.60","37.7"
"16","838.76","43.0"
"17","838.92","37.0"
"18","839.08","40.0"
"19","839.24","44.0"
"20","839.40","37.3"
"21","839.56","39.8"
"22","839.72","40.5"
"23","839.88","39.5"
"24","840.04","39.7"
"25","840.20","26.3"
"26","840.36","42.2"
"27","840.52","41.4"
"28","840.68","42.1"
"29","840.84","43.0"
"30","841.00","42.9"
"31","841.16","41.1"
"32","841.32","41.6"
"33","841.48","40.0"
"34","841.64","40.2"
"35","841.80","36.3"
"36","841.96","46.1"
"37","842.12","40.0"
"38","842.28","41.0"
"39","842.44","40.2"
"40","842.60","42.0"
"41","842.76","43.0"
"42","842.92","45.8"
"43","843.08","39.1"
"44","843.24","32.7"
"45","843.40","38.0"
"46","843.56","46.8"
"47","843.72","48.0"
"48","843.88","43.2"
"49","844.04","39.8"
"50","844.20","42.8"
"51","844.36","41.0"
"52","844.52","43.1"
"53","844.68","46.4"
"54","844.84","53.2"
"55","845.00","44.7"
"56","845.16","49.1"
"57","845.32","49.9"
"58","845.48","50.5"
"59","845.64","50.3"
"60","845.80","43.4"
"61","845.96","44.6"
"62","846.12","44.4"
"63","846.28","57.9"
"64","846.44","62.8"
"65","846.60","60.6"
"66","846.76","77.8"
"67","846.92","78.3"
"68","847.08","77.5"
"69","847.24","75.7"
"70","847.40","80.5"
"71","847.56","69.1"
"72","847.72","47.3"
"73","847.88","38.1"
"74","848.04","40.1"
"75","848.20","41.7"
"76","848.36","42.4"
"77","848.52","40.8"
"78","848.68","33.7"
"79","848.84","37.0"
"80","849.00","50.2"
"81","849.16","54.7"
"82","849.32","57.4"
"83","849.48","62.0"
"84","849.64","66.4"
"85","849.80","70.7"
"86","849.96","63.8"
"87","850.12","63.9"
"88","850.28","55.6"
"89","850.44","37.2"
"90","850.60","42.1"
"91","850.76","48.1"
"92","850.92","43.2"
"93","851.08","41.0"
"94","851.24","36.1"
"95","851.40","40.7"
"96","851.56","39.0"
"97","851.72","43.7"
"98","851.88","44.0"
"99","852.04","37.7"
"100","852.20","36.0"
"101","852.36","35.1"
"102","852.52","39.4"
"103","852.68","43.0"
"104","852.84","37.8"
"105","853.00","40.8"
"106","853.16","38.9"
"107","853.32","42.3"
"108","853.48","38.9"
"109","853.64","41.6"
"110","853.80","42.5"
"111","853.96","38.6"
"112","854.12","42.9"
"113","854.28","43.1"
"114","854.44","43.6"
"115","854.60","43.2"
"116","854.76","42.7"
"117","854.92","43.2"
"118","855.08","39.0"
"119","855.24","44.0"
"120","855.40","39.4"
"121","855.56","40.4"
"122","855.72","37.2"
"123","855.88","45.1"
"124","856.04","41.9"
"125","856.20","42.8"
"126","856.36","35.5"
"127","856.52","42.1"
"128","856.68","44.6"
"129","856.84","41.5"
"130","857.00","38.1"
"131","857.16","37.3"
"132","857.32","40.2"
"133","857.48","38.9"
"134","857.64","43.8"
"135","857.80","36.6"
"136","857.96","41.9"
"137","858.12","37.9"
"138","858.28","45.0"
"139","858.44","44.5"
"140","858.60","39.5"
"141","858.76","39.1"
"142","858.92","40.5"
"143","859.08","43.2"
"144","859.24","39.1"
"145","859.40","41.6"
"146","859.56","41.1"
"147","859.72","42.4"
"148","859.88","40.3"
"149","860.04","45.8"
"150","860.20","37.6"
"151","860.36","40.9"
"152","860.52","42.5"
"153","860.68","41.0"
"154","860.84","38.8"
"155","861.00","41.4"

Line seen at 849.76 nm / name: [N II] 6583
